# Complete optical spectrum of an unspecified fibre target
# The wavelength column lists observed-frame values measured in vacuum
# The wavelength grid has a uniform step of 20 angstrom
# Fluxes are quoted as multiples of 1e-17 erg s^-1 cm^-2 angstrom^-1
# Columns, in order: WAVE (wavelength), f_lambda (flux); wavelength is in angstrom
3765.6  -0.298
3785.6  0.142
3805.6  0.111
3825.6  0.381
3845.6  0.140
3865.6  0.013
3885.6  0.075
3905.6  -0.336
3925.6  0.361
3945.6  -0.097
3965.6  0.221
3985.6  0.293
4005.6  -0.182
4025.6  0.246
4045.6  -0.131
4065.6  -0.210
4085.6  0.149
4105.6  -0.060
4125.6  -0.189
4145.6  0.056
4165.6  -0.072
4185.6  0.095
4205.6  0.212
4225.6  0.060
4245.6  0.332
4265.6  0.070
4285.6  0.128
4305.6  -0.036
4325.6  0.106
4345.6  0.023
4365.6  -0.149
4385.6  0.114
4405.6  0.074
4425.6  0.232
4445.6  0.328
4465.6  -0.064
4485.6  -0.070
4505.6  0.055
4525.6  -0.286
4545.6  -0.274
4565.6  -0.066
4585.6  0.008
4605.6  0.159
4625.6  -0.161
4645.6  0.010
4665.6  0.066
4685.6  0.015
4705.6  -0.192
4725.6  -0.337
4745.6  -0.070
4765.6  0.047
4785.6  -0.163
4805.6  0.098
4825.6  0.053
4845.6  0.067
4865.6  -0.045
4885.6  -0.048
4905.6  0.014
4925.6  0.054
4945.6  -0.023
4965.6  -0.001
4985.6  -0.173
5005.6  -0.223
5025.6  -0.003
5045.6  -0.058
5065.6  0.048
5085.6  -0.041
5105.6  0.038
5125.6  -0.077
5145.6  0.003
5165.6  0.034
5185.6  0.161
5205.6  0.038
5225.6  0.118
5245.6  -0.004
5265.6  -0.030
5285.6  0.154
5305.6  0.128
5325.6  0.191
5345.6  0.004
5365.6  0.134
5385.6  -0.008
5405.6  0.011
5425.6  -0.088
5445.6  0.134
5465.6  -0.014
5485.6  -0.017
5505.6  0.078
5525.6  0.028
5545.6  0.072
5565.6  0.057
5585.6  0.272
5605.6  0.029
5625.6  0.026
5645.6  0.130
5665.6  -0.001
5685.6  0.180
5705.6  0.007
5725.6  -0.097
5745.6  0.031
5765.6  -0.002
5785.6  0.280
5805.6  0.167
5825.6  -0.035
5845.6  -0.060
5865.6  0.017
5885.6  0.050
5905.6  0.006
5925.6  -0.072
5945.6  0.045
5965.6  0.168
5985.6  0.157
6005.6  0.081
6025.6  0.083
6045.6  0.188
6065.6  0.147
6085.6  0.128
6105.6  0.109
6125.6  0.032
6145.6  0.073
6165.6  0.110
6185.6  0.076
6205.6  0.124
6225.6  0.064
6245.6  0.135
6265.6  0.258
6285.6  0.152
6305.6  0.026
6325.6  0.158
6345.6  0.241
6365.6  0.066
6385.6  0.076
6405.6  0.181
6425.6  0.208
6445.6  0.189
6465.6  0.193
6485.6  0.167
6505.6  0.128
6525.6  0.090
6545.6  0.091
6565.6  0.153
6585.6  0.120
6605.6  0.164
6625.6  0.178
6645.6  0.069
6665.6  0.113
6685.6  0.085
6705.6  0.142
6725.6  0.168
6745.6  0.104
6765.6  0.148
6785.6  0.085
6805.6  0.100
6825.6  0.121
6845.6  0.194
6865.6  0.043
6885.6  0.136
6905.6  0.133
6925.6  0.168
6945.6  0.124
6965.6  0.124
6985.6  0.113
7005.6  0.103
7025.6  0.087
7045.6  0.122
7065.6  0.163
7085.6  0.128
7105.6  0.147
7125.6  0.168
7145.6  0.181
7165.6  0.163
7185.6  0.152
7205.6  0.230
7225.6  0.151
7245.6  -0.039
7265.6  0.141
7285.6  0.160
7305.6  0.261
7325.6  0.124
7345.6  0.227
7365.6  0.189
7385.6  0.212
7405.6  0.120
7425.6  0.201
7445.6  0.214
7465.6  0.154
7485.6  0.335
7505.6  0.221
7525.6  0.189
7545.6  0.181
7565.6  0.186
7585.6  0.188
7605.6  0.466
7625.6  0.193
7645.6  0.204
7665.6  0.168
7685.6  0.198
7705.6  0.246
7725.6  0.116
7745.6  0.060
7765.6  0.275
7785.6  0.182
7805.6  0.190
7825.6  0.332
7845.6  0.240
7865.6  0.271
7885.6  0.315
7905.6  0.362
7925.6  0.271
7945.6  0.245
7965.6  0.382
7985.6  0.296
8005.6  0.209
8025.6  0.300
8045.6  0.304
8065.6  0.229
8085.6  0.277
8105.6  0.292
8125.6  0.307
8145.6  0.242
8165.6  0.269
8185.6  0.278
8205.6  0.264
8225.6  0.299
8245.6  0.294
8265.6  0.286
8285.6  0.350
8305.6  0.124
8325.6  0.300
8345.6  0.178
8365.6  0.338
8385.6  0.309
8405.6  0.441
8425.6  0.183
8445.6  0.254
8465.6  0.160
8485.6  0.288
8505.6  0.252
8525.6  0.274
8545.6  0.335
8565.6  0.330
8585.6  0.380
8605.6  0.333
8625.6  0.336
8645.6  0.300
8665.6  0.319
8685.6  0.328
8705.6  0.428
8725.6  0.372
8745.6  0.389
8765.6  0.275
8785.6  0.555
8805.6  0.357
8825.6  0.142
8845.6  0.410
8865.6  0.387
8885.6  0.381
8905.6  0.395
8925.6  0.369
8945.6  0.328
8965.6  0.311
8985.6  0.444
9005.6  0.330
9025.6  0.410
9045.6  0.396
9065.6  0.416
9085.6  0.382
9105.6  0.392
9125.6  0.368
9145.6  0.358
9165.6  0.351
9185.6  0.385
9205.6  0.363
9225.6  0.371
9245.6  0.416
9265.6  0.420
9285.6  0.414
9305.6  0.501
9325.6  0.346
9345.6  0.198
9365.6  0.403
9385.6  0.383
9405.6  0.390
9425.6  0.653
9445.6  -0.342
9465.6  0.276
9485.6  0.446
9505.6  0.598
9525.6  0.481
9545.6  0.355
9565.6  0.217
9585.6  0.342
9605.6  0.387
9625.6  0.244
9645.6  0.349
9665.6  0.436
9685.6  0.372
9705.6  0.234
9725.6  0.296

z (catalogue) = 0.965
